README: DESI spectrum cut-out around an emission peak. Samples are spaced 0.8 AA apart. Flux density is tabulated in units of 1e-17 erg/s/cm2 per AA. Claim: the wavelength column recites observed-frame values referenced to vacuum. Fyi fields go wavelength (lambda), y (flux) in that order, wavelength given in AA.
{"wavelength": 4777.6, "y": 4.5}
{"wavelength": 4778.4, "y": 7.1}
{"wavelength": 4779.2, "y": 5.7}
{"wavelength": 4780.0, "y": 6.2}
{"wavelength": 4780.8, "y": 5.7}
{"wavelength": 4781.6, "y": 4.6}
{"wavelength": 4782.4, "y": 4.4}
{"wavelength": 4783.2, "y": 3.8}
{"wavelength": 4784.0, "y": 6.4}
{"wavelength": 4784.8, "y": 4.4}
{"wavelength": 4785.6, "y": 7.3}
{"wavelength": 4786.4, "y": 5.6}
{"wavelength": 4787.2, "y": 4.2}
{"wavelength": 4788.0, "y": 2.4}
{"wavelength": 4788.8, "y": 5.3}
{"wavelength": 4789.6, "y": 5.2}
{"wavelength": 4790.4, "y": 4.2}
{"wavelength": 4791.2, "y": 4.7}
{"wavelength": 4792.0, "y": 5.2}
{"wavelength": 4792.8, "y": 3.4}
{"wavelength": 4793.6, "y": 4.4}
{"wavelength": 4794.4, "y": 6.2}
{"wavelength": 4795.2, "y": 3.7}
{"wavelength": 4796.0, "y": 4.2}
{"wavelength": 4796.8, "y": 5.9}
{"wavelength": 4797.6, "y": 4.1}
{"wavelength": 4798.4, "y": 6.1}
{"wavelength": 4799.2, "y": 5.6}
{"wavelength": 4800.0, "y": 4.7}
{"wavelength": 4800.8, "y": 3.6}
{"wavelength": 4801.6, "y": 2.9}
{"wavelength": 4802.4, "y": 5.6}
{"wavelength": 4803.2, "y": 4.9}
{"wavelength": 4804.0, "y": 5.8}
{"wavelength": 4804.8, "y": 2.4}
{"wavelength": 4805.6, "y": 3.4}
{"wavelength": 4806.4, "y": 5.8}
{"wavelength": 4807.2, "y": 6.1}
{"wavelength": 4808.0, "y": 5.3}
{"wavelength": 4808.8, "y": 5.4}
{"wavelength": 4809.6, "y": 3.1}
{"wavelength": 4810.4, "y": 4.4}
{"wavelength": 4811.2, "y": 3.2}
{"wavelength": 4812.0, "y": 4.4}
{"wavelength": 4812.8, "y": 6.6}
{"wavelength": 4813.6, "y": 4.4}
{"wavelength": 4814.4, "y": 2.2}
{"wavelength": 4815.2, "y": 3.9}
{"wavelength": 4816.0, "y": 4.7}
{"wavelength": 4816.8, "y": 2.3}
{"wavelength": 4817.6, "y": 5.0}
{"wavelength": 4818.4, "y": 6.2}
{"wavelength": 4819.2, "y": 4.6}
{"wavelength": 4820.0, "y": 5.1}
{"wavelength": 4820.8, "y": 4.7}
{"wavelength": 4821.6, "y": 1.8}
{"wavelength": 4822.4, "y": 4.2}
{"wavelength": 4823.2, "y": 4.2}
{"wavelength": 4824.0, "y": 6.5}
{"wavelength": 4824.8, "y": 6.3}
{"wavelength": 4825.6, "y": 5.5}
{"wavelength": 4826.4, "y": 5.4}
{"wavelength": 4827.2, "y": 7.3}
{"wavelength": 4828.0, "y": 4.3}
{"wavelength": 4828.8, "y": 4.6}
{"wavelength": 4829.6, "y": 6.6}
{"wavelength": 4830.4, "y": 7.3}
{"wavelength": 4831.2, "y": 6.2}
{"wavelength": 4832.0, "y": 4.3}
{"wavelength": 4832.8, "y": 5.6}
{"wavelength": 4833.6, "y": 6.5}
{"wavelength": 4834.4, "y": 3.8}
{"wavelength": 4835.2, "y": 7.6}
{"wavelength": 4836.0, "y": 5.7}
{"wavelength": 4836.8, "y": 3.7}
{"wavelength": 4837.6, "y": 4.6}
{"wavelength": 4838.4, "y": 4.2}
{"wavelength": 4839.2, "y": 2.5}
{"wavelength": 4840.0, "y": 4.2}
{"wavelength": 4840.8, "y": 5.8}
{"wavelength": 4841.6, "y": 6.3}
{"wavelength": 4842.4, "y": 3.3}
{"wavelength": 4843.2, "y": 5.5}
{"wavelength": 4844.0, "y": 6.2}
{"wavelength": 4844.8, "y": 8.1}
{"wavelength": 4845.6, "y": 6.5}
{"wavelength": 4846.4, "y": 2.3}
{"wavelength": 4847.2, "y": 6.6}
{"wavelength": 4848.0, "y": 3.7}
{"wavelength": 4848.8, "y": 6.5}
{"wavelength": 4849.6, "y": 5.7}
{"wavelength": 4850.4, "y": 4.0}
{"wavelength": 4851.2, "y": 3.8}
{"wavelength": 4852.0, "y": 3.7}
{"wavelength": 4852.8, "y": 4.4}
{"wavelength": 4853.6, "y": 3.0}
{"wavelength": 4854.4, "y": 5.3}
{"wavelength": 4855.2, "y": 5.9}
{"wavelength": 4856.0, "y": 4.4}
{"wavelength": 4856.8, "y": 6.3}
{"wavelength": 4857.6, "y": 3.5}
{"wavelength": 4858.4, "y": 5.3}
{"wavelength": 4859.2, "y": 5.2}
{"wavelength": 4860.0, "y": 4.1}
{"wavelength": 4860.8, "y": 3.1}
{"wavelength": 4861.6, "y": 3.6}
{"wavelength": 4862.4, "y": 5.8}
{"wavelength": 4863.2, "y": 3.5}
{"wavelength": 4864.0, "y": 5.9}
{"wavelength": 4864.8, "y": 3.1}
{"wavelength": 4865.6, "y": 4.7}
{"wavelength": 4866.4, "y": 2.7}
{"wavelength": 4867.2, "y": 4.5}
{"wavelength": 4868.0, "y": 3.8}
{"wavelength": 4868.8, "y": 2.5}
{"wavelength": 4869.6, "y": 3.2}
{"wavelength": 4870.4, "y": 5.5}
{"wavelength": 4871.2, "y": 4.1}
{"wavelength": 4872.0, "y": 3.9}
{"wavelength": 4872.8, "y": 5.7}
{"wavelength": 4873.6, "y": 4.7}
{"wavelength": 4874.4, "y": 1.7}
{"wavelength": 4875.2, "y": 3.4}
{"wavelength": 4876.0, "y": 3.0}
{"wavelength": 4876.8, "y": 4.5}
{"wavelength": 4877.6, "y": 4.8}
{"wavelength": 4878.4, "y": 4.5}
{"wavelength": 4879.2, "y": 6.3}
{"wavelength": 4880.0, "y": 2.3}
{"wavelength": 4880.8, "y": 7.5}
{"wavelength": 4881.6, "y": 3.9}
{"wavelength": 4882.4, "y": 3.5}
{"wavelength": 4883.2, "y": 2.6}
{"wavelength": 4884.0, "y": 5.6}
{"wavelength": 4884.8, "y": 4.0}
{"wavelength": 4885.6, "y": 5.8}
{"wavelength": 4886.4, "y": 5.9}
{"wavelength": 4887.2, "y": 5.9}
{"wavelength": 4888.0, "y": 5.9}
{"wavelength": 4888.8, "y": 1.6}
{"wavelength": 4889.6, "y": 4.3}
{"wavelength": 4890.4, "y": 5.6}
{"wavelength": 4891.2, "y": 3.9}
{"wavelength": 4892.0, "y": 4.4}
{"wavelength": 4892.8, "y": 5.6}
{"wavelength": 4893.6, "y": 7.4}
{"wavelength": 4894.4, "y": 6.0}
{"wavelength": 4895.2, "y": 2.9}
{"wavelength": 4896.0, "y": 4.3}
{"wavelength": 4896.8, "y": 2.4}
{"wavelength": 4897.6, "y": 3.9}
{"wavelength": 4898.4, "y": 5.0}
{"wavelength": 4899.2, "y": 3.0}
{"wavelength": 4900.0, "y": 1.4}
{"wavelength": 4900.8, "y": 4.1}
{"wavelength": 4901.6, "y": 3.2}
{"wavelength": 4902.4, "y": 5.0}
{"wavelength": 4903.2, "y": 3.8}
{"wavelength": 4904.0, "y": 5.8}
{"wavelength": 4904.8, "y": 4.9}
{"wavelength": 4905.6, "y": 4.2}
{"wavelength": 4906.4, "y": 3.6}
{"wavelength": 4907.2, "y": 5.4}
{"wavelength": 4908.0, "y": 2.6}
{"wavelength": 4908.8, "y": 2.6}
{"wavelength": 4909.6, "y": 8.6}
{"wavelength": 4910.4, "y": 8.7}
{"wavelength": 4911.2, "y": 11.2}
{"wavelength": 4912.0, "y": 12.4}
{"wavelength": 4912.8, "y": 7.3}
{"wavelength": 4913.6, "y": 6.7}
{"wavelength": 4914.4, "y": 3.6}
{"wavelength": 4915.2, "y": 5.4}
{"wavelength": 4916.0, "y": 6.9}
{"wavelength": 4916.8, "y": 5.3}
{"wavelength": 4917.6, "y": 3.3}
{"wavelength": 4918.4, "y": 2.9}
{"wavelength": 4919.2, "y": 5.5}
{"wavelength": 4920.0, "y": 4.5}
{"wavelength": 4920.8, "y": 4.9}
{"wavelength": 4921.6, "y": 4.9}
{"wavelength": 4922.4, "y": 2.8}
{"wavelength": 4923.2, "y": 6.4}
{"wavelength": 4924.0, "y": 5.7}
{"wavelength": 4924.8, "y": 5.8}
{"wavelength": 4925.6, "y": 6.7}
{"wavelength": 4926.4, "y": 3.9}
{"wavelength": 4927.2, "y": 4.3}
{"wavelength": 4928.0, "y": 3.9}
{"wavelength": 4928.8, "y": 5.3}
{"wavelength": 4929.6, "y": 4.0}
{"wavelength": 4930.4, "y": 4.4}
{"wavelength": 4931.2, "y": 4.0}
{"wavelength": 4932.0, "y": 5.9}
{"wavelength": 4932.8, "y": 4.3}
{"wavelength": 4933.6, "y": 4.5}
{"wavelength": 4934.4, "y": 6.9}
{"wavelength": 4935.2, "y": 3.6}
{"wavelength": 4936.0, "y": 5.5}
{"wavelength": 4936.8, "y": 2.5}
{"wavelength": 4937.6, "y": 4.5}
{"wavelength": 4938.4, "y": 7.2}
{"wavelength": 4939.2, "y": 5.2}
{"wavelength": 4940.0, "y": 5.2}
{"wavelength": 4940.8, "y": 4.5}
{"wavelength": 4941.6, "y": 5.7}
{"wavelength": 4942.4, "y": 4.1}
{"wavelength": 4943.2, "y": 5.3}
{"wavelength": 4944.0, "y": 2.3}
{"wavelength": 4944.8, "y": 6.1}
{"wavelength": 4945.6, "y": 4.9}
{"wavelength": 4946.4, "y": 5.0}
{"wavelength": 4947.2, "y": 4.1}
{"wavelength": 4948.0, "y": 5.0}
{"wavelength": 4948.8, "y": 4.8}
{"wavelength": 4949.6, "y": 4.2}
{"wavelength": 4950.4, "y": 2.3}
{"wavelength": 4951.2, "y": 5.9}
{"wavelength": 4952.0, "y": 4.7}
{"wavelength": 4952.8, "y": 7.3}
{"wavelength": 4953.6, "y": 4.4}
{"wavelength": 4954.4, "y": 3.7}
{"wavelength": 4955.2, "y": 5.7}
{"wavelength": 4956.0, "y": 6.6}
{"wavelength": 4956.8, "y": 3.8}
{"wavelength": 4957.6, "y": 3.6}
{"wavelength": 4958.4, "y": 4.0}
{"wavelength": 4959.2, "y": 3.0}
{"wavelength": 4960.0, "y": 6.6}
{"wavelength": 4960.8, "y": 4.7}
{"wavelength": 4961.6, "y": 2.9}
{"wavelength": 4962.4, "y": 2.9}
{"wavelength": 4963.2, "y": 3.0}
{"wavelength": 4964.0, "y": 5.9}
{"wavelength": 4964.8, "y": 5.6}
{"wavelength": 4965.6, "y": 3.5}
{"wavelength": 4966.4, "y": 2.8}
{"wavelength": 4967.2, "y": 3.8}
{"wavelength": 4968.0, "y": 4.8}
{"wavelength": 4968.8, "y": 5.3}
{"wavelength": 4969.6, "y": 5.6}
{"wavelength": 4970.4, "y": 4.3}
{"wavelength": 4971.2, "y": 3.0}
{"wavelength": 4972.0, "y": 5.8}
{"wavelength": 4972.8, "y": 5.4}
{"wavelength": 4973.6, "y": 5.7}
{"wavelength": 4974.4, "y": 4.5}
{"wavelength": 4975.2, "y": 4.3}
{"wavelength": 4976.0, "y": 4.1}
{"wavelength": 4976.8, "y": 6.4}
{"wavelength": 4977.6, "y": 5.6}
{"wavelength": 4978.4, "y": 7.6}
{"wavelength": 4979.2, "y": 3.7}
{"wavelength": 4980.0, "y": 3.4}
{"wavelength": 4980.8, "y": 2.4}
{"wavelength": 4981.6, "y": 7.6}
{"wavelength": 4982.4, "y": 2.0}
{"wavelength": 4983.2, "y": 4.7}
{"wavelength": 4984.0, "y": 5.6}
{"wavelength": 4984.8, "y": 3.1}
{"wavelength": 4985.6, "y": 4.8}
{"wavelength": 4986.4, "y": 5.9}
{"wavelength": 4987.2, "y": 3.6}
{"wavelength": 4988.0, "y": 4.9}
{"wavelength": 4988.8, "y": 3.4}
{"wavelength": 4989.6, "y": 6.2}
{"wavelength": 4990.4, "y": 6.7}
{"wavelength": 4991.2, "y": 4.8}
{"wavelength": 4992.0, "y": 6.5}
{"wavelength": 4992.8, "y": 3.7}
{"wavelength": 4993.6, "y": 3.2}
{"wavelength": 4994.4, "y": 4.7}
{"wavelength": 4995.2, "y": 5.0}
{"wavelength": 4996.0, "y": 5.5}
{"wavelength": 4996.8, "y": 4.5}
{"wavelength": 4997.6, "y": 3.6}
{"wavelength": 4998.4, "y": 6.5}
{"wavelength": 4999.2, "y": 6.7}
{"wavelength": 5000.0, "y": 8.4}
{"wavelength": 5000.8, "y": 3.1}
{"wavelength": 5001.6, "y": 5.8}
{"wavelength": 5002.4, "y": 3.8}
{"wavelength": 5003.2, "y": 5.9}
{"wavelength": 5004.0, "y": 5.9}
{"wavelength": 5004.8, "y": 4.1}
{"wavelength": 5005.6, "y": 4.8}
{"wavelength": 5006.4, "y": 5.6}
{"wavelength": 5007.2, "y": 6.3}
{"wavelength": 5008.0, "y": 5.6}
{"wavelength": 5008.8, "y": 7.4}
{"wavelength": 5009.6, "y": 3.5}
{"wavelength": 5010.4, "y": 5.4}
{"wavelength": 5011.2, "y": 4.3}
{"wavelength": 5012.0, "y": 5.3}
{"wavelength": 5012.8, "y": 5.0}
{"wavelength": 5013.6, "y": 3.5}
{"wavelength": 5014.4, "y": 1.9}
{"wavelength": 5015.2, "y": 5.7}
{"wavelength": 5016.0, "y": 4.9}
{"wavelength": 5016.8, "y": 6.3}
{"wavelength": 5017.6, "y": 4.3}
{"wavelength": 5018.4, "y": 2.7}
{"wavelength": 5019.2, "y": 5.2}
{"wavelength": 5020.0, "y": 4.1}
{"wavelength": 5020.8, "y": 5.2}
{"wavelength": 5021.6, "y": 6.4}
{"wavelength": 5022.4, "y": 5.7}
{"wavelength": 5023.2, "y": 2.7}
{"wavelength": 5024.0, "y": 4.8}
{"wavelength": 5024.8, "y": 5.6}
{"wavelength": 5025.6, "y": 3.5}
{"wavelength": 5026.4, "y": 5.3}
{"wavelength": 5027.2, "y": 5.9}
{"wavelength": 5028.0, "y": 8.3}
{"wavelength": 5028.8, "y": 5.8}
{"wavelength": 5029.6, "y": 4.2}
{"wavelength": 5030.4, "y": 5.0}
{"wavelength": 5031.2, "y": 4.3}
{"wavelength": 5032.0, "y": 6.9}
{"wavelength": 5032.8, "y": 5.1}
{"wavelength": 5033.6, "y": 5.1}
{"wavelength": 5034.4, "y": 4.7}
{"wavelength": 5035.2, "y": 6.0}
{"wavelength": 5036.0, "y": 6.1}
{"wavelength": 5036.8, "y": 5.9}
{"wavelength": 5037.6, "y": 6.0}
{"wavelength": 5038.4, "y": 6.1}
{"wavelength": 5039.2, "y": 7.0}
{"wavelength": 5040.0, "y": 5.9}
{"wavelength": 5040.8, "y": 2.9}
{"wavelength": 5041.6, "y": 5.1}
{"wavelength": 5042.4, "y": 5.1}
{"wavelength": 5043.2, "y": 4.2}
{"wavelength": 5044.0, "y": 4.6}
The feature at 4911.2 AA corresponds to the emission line H-gamma 4340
